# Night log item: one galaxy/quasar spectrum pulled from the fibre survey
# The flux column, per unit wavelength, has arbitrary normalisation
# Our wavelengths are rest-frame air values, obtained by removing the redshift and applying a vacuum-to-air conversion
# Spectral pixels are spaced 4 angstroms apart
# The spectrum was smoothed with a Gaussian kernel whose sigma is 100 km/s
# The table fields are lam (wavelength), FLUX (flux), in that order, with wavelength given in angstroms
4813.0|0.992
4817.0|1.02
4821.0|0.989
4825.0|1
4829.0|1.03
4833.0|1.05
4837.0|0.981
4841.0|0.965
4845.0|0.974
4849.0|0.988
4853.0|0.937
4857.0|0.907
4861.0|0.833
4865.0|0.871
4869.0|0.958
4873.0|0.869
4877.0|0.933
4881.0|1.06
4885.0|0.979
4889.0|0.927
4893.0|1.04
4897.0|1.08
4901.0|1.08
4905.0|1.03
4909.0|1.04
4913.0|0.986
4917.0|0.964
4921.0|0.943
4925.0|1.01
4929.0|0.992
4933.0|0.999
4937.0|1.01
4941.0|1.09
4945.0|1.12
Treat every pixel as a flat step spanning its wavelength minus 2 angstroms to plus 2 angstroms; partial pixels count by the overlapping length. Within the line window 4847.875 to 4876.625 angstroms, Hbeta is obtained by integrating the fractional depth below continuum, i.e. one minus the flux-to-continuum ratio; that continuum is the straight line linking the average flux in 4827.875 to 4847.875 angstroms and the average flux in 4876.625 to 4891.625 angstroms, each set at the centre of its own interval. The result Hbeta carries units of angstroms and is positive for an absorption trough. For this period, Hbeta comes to 2.4 angstroms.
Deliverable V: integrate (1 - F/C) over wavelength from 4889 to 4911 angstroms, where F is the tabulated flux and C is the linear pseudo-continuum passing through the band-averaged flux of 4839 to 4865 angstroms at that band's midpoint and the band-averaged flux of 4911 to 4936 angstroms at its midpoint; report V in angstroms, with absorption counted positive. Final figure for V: -1.8 angstroms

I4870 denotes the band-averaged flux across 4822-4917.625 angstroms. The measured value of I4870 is 0.979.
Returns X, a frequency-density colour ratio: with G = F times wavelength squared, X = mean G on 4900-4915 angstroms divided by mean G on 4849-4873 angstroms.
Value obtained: 1.2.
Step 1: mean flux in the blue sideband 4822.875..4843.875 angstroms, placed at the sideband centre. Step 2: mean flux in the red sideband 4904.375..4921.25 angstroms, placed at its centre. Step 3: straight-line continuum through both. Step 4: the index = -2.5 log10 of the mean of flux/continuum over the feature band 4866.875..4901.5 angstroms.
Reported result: 0.01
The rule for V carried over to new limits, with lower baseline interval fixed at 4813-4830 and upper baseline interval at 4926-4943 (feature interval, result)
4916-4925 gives 0.49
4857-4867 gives 1.47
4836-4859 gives 1.19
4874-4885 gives 0.36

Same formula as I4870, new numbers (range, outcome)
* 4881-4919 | 1.02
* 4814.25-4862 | 0.976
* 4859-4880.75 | 0.906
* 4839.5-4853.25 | 0.97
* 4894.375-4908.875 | 1.06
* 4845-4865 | 0.918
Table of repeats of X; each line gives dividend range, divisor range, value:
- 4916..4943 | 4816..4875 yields 1.08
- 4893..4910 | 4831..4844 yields 1.09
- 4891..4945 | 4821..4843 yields 1.06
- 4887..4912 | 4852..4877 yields 1.17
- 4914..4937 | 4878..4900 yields 0.98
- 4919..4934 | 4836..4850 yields 1.04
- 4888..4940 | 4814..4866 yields 1.08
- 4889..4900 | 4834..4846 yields 1.08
